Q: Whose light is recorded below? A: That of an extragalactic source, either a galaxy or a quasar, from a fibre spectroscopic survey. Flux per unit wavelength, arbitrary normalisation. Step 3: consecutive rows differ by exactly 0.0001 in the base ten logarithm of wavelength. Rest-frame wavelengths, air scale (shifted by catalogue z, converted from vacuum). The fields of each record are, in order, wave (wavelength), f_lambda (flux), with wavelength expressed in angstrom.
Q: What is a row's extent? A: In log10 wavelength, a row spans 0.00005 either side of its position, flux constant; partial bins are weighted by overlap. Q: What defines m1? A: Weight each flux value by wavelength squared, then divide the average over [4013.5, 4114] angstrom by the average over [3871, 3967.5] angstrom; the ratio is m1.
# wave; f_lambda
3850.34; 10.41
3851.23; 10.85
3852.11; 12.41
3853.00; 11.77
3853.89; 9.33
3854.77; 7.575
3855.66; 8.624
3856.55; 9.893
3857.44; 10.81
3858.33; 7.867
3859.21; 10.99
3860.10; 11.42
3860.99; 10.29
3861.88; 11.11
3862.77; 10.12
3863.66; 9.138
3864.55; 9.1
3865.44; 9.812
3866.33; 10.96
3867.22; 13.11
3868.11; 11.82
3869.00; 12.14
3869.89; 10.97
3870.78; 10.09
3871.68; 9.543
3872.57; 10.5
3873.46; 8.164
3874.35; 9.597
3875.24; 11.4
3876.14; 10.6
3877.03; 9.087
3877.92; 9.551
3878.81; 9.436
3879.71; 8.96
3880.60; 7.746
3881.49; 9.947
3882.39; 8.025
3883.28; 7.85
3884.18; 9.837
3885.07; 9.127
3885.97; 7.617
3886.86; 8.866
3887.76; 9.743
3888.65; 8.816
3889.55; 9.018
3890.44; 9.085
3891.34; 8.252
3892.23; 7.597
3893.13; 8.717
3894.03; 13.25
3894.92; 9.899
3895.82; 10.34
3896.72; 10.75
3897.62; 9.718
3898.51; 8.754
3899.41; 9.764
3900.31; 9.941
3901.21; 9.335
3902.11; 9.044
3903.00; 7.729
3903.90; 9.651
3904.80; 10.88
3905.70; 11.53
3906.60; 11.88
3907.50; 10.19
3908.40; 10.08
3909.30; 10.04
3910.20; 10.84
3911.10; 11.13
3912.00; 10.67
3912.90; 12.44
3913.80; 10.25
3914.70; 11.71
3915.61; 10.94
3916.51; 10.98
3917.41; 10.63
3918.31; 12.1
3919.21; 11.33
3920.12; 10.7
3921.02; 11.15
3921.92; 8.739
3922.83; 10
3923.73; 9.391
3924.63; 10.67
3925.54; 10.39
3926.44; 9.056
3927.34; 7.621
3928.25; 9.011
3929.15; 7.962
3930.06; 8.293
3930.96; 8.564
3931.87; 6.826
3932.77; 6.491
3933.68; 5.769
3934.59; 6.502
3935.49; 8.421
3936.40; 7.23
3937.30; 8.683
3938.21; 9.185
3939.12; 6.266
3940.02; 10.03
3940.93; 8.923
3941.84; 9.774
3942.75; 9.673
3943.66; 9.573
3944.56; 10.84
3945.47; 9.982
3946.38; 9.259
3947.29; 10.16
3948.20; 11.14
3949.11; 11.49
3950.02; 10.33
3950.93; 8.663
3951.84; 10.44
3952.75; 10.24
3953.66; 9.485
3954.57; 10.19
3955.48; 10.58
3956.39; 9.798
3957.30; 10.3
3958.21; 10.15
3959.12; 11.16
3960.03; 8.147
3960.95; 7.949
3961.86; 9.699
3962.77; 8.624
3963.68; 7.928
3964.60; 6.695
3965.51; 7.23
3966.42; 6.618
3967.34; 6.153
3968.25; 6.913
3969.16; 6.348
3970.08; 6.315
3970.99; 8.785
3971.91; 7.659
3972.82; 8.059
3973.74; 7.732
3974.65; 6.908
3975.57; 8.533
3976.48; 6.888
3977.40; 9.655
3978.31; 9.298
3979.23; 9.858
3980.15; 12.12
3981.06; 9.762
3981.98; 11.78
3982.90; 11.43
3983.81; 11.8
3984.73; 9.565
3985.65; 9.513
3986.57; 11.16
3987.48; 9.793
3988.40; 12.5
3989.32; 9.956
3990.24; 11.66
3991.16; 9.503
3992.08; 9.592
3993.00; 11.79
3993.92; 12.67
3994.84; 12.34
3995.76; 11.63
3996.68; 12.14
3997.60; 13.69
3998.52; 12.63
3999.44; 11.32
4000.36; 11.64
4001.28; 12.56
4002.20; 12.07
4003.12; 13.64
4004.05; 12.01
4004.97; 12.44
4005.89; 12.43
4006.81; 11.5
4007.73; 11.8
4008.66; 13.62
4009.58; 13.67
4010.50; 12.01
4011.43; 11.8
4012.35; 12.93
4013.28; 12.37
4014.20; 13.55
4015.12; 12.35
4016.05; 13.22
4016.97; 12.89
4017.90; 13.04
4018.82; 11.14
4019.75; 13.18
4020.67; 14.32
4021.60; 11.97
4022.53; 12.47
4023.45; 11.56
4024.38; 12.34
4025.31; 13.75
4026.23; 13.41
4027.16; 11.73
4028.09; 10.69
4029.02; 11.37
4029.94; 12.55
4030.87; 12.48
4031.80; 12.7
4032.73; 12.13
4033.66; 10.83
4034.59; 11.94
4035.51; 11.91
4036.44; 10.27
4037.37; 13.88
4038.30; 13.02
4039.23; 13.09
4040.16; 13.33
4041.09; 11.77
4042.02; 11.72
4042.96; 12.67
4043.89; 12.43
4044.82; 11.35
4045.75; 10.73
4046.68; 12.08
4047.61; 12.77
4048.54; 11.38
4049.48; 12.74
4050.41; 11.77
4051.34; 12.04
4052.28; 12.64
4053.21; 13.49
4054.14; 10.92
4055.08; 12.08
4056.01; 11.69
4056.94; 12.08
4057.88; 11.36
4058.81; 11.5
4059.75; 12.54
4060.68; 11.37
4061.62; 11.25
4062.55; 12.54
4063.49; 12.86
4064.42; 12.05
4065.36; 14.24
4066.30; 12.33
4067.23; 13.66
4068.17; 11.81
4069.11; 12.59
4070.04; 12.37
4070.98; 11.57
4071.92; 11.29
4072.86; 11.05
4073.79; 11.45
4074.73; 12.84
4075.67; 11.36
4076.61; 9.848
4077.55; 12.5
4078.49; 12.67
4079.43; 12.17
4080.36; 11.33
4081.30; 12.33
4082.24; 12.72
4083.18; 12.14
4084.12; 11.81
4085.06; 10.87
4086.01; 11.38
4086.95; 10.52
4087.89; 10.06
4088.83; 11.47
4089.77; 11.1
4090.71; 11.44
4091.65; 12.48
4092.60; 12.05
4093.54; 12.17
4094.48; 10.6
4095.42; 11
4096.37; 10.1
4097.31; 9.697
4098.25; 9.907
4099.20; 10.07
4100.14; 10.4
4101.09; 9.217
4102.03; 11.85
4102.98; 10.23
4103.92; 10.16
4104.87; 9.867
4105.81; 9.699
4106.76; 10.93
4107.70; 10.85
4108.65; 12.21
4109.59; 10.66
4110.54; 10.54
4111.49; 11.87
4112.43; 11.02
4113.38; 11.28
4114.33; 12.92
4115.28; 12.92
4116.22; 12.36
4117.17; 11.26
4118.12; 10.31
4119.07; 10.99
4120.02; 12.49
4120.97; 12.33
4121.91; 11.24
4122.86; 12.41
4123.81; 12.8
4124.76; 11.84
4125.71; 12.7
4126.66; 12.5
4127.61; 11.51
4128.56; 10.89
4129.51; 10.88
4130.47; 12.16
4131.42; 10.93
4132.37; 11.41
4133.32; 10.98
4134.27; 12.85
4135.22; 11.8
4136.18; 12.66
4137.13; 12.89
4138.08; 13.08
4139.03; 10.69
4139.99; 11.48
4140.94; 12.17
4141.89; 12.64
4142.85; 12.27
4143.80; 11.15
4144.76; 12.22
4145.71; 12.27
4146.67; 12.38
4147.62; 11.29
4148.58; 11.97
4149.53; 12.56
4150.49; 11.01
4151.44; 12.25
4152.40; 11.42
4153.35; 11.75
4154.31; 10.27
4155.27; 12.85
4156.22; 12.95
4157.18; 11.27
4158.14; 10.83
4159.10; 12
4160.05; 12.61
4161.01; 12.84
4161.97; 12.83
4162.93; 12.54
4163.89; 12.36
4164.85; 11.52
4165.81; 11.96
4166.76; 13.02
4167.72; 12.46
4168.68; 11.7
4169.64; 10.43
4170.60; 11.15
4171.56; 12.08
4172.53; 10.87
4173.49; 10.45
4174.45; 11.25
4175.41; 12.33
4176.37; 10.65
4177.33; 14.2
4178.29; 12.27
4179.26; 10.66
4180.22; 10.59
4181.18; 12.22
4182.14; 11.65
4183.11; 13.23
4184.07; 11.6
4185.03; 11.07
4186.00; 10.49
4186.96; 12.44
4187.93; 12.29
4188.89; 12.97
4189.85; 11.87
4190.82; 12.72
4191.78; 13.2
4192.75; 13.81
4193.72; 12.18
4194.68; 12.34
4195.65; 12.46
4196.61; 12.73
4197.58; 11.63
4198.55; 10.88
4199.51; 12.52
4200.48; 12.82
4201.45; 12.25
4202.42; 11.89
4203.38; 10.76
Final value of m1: 1.34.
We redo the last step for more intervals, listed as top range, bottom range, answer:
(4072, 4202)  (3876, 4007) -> 1.32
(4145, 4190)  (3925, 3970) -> 1.51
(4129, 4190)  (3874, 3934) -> 1.40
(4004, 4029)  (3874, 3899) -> 1.43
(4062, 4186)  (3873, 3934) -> 1.36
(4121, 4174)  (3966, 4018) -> 1.19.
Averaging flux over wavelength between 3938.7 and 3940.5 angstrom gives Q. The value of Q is 8.21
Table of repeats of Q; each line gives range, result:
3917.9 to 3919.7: 11.7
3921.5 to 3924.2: 9.39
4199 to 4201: 12.6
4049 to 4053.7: 12.5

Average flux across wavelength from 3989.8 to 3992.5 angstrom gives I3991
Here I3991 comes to 10.2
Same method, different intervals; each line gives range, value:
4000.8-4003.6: 12.7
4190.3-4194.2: 12.9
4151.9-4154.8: 11.1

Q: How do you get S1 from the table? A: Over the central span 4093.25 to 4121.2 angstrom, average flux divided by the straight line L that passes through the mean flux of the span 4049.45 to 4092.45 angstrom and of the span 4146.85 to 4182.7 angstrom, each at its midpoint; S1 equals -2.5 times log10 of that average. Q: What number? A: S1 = 0.09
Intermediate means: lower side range 11.9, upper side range 11.8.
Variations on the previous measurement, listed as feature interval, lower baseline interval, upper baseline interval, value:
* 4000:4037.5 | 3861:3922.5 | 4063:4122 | -0.14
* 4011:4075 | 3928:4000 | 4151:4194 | -0.18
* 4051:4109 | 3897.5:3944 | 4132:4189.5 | -0.04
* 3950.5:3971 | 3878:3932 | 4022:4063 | 0.23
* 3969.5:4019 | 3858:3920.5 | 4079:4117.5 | -0.05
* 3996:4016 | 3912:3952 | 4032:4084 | -0.14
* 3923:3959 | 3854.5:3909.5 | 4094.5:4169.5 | 0.11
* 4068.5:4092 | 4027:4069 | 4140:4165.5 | 0.04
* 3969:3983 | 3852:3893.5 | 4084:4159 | 0.18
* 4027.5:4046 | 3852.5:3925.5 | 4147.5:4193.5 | -0.10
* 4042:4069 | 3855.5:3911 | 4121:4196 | -0.09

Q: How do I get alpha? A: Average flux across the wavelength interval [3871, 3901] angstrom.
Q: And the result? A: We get 9.38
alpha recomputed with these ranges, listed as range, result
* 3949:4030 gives 10.7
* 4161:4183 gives 11.8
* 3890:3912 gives 9.95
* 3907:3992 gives 9.41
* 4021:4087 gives 12.1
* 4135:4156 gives 12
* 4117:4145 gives 11.9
